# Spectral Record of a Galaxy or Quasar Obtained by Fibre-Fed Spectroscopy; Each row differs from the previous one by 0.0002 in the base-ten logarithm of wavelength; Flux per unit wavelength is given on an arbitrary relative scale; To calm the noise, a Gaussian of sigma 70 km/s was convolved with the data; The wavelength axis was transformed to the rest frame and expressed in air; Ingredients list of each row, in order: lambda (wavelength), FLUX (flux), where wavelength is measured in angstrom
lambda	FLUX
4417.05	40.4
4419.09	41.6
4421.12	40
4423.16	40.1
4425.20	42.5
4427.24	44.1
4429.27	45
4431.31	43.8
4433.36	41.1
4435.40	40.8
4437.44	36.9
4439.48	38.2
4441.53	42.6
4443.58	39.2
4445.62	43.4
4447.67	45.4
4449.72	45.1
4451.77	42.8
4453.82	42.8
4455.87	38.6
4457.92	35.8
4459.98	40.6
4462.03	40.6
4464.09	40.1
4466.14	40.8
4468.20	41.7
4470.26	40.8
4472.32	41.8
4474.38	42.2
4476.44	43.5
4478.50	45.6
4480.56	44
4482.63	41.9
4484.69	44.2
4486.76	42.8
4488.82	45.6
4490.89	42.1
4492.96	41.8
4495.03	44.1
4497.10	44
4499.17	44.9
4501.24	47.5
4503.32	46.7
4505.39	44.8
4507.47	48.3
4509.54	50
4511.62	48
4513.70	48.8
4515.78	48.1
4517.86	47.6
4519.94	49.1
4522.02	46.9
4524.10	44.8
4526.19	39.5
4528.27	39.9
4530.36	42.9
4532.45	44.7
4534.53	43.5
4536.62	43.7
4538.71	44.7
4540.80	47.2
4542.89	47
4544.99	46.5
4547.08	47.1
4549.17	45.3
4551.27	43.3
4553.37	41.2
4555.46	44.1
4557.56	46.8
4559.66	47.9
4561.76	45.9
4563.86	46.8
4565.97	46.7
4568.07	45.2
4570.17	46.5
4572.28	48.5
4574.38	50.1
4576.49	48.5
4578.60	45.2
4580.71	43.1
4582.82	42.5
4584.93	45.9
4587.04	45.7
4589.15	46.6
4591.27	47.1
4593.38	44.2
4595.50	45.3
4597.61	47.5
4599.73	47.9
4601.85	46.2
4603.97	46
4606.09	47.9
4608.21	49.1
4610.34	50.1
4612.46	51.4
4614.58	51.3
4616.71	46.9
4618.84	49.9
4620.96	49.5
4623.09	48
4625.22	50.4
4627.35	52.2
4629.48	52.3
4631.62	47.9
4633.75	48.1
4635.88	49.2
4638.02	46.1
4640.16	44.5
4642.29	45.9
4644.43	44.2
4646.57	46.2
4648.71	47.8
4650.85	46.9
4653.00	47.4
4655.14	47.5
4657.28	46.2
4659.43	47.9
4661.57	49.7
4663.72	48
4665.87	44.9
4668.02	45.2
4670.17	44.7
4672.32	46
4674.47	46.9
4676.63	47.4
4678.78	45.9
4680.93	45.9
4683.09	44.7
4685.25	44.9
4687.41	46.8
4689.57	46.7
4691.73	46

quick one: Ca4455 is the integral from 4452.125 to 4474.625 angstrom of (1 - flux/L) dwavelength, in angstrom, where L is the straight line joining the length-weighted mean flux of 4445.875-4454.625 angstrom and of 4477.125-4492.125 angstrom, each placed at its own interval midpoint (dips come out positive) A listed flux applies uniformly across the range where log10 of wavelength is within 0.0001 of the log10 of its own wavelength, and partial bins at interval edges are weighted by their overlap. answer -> 1.7 angstrom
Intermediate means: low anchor 44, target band 40.5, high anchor 43.7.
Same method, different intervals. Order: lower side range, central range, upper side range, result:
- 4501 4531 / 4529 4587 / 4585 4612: 1.3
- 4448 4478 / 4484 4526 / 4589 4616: -2.5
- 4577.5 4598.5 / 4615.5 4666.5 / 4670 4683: -2.3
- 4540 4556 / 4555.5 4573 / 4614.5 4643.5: -0.3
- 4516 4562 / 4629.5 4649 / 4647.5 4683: -0.2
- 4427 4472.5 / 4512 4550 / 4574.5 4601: -1.2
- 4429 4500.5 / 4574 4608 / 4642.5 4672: -0.9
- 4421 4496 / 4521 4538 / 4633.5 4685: 0.1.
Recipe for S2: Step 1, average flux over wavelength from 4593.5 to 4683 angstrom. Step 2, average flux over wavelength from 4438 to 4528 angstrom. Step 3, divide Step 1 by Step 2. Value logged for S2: 1.1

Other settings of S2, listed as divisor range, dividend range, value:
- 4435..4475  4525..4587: 1.10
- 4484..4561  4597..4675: 1.06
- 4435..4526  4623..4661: 1.10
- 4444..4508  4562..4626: 1.10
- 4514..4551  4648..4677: 1.04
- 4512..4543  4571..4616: 1.04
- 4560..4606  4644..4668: 1.01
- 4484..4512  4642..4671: 1.03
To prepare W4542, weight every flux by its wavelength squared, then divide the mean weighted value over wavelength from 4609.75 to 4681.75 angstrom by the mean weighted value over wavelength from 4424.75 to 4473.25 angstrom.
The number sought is 1.26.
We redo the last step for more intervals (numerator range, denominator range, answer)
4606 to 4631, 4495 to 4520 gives 1.11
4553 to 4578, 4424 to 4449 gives 1.18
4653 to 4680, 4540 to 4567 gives 1.07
